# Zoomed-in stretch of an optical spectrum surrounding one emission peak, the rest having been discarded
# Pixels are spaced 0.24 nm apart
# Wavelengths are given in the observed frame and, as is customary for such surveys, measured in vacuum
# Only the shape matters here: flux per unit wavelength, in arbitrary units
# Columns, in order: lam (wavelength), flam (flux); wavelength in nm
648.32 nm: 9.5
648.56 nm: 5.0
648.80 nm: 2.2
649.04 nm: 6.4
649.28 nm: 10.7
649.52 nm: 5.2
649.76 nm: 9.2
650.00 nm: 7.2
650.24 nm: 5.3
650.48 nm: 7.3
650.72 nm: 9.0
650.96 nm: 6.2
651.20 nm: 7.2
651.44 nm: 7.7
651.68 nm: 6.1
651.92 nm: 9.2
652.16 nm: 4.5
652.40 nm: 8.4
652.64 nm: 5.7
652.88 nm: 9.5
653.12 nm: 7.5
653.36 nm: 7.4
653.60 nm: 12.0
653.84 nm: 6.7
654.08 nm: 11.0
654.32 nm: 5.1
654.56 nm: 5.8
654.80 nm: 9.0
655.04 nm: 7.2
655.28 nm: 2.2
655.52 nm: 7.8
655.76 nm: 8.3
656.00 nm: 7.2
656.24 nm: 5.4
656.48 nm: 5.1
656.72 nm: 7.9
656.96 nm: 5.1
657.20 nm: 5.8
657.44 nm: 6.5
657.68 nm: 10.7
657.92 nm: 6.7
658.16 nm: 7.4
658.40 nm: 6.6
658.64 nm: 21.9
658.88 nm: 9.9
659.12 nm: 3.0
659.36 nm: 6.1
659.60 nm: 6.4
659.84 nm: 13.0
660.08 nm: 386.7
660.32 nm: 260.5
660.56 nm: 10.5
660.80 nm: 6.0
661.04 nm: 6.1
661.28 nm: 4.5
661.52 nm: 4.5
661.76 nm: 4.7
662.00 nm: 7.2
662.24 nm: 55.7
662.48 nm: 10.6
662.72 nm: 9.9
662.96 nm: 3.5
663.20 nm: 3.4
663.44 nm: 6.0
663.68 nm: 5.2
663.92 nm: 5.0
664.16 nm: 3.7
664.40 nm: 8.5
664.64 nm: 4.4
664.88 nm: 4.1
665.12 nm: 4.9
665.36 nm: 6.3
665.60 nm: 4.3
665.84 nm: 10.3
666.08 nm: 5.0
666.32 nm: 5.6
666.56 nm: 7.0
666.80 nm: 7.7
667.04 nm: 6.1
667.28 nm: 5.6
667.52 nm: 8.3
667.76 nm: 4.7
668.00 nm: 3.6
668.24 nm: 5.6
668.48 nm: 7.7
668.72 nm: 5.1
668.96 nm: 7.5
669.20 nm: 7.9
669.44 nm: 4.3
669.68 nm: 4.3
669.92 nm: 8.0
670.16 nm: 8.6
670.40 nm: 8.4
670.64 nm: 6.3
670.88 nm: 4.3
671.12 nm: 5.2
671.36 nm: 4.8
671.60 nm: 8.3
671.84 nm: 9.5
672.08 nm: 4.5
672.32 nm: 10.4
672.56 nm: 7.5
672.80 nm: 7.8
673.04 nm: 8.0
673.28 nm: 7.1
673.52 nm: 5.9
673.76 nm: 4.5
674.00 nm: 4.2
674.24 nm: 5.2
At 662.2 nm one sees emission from [N II]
